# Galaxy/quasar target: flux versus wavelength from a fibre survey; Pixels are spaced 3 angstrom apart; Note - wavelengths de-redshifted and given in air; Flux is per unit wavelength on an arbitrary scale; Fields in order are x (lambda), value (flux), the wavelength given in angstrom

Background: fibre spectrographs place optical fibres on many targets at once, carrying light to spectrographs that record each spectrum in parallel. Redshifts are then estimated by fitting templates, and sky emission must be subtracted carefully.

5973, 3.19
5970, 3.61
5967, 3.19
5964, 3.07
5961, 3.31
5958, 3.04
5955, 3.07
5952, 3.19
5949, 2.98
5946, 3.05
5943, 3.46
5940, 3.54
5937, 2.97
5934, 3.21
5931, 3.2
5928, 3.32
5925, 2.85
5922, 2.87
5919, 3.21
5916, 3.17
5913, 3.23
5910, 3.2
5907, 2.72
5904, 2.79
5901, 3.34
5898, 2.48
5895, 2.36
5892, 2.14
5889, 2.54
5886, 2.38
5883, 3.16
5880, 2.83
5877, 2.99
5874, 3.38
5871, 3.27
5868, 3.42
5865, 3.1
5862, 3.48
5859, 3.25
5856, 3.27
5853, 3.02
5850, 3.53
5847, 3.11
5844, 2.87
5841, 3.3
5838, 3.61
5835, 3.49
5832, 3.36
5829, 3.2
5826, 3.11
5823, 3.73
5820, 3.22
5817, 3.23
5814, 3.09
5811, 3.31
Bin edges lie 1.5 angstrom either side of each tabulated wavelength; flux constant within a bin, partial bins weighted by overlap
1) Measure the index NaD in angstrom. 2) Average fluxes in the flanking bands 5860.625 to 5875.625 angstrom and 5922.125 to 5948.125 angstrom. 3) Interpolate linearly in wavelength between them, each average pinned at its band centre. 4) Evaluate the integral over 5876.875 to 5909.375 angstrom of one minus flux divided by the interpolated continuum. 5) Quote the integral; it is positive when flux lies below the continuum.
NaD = 5.6 angstrom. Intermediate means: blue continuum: 3.33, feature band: 2.7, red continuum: 3.18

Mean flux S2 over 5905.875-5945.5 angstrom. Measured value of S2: 3.15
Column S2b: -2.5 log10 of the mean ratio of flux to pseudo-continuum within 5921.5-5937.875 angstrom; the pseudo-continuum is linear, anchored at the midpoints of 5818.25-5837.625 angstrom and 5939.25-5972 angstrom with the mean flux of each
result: 0.06 mag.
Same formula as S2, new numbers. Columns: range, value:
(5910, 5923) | 3.14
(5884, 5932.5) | 2.87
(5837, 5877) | 3.26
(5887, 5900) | 2.42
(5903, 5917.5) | 3.03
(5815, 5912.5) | 3.09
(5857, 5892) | 3.04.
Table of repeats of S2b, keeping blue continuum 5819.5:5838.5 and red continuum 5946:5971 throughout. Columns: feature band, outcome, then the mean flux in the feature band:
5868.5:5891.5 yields 0.132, 2.92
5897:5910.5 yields 0.127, 2.9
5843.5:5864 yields 0.037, 3.23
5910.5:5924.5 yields 0.044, 3.11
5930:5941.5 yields -0.009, 3.23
